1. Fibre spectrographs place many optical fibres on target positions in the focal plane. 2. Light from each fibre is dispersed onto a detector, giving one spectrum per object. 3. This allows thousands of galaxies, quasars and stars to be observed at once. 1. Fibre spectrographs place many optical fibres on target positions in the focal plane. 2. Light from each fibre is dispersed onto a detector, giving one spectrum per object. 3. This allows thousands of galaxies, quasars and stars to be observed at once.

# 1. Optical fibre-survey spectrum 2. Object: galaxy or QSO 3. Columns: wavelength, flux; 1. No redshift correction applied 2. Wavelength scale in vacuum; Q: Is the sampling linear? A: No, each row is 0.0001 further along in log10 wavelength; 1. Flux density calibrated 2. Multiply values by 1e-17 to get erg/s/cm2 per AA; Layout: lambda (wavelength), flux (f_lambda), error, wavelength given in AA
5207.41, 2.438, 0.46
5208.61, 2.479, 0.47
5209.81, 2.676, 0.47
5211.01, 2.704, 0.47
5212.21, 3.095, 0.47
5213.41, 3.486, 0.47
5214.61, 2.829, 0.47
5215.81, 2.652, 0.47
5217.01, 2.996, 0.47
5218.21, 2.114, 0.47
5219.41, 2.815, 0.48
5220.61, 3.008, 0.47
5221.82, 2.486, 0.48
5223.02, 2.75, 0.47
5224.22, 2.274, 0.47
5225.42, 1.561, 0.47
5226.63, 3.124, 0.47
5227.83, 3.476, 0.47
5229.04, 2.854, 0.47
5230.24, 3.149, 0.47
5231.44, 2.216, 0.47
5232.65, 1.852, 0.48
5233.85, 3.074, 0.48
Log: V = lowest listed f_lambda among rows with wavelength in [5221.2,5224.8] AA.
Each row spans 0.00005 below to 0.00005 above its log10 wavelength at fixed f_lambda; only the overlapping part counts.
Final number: 2.274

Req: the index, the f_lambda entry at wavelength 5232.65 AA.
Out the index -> 1.852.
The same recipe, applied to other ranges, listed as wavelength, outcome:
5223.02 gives 2.75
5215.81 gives 2.652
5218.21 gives 2.114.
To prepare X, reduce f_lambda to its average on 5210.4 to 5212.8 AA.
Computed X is 2.9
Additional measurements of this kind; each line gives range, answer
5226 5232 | 2.96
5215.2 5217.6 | 2.83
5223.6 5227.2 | 2.31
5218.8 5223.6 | 2.76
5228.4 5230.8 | 3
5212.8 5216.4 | 2.99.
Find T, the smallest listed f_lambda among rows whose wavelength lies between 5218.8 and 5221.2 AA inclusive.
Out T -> 2.815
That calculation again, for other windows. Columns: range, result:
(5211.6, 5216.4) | 2.652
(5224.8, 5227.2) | 1.561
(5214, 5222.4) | 2.114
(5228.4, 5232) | 2.216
